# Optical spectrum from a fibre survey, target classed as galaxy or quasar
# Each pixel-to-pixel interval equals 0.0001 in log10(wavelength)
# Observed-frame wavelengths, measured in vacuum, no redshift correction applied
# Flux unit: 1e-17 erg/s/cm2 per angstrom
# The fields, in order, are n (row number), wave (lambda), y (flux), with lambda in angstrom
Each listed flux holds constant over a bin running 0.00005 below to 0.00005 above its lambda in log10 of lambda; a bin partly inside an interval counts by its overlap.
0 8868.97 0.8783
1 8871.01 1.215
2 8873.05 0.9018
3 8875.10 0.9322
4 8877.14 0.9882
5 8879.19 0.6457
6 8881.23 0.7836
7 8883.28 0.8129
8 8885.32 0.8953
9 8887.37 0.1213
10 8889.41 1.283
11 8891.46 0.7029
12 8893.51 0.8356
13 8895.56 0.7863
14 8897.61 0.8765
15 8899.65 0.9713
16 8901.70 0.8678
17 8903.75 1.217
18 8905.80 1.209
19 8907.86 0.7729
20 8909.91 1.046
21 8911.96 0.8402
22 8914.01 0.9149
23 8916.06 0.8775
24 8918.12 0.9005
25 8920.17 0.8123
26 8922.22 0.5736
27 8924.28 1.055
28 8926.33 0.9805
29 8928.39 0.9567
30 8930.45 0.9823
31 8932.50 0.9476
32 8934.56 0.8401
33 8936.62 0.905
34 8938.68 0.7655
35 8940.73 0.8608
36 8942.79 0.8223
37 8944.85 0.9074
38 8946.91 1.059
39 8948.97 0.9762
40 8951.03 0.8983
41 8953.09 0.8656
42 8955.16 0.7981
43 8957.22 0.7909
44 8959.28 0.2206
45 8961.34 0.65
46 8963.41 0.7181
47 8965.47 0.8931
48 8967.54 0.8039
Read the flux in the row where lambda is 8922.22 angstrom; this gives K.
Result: 0.5736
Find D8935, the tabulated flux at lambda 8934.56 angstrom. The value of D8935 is 0.8401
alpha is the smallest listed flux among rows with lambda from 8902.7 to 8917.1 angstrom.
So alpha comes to 0.7729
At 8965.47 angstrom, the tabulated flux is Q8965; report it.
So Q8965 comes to 0.8931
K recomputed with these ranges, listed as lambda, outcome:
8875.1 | 0.9322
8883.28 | 0.8129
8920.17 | 0.8123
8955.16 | 0.7981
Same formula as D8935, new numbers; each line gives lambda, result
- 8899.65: 0.9713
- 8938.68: 0.7655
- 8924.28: 1.055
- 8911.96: 0.8402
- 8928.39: 0.9567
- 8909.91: 1.046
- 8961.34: 0.65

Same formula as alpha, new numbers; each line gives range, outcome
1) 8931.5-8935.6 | 0.8401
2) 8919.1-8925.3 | 0.5736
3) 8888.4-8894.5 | 0.7029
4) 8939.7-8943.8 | 0.8223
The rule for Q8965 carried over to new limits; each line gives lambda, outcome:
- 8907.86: 0.7729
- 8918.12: 0.9005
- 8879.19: 0.6457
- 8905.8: 1.209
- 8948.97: 0.9762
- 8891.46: 0.7029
